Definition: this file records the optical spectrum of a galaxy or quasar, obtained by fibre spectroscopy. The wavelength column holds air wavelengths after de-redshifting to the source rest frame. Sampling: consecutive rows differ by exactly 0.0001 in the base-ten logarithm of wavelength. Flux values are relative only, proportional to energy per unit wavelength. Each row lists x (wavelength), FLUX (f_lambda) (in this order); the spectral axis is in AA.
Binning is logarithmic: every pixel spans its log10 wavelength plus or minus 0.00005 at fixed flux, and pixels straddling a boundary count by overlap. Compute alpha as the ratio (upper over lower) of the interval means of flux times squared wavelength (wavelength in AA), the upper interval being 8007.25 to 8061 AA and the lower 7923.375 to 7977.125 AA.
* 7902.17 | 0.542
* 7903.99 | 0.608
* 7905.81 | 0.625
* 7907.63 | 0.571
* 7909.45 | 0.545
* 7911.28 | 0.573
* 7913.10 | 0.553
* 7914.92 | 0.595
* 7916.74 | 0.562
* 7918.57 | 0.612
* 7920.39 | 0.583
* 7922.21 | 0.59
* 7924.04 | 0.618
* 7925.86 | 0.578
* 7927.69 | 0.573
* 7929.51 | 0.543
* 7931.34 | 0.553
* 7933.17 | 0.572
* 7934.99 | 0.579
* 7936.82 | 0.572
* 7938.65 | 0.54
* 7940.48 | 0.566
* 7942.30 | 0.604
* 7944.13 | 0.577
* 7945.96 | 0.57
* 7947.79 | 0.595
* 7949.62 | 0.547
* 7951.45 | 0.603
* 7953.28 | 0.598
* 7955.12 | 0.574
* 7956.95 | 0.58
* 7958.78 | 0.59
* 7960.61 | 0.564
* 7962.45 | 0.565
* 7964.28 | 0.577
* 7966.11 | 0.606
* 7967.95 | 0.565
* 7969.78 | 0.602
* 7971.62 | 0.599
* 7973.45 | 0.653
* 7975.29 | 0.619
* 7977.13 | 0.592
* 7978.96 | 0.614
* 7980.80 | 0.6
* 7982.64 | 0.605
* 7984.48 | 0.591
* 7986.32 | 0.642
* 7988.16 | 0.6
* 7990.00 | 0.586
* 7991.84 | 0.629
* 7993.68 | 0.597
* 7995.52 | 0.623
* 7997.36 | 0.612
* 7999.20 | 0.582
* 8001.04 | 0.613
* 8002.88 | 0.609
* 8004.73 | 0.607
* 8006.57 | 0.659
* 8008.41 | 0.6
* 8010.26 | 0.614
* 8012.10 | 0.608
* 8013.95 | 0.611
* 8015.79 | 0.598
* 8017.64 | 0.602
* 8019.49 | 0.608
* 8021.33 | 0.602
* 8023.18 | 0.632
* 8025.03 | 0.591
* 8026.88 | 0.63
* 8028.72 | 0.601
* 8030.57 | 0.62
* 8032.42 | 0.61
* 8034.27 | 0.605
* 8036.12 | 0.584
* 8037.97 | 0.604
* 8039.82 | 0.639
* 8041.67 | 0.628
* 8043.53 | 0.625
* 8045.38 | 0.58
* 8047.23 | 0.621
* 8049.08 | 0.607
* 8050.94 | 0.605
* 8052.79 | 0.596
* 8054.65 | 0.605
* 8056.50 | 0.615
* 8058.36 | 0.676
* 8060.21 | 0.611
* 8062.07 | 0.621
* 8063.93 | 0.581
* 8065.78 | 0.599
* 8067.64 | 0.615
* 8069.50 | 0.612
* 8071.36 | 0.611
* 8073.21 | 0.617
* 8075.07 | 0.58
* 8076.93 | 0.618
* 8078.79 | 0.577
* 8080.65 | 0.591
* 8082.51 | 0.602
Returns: 1.1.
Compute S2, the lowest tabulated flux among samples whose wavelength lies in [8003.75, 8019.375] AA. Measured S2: 0.598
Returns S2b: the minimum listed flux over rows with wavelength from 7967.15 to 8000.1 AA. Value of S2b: 0.565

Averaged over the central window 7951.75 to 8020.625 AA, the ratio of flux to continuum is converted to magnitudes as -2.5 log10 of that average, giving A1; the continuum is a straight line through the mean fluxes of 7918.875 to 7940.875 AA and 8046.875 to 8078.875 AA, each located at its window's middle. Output -0.02 mag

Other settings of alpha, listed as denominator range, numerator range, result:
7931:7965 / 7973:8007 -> 1.07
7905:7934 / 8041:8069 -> 1.10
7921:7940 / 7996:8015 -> 1.09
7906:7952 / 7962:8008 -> 1.07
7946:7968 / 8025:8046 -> 1.07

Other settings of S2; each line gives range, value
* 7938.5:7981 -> 0.54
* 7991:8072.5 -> 0.58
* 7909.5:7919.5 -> 0.553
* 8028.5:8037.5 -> 0.584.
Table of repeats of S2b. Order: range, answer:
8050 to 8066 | 0.581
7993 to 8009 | 0.582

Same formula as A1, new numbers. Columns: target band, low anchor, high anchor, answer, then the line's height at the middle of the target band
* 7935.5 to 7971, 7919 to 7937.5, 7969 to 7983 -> 0.03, 0.595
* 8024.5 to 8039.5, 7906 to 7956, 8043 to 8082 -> -0.01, 0.6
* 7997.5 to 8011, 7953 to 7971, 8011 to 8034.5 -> -0.02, 0.601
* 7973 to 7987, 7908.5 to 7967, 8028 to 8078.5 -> -0.04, 0.589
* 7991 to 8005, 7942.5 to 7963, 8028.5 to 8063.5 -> -0.02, 0.596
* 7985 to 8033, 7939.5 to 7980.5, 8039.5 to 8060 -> -0.01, 0.604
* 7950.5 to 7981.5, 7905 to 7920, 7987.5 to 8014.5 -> 0.01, 0.598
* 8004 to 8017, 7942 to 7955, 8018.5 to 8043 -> -0.02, 0.605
